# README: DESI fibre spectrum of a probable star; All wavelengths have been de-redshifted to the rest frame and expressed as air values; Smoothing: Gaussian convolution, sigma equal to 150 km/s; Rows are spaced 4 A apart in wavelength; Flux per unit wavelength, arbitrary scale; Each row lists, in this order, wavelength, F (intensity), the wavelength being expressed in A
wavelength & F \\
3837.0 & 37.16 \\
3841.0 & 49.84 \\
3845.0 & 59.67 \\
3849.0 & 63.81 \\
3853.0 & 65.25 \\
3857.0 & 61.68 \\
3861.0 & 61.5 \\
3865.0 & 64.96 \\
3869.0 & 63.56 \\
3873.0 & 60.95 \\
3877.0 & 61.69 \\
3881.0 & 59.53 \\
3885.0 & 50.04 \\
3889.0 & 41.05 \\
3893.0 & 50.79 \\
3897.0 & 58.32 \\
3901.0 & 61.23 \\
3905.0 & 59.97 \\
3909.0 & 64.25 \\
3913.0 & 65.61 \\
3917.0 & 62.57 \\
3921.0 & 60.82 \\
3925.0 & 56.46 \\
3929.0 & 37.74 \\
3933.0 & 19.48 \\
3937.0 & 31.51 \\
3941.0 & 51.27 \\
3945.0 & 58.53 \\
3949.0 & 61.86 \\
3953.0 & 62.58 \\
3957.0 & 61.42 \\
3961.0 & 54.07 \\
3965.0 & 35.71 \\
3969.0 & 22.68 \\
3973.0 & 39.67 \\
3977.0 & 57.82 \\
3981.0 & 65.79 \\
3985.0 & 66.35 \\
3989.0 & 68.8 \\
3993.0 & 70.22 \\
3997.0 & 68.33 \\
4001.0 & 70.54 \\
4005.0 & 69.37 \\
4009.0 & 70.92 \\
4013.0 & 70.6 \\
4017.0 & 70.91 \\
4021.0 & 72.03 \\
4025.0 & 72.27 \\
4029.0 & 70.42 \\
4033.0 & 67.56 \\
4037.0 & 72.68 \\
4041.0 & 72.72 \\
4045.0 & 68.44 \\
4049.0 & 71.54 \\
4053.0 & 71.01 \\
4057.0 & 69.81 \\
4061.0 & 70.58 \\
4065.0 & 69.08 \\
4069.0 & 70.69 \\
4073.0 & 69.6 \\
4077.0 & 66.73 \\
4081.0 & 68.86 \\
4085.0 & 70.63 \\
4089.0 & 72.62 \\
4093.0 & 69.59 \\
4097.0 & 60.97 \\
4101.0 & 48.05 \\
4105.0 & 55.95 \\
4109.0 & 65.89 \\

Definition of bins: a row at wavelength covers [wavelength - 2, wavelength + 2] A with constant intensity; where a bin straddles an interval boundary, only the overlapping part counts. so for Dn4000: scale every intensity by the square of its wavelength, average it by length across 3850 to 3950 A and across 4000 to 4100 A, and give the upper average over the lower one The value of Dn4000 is 1.35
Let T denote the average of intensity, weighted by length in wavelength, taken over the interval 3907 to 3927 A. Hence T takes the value 61.9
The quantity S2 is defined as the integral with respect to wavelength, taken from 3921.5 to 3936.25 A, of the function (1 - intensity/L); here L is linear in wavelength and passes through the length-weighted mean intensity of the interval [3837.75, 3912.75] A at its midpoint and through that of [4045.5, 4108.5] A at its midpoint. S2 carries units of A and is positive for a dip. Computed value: 5.1 A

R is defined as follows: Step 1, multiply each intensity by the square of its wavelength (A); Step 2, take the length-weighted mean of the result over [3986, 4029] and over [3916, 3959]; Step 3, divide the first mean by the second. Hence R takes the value 1.43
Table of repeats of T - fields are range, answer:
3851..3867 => 63.3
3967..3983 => 46.5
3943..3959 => 61.1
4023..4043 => 71.1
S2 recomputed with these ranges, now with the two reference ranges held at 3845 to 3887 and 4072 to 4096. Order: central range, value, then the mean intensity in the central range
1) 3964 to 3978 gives 5.9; 37.9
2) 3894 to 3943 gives 8.3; 52.4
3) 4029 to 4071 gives -1.5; 70.4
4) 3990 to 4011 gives -1.1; 69.8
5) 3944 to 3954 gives 0.5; 61.1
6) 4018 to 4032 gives -0.9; 71.2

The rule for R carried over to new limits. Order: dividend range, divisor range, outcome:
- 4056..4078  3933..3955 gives 1.47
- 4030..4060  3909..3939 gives 1.54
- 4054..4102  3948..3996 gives 1.28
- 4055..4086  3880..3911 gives 1.37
